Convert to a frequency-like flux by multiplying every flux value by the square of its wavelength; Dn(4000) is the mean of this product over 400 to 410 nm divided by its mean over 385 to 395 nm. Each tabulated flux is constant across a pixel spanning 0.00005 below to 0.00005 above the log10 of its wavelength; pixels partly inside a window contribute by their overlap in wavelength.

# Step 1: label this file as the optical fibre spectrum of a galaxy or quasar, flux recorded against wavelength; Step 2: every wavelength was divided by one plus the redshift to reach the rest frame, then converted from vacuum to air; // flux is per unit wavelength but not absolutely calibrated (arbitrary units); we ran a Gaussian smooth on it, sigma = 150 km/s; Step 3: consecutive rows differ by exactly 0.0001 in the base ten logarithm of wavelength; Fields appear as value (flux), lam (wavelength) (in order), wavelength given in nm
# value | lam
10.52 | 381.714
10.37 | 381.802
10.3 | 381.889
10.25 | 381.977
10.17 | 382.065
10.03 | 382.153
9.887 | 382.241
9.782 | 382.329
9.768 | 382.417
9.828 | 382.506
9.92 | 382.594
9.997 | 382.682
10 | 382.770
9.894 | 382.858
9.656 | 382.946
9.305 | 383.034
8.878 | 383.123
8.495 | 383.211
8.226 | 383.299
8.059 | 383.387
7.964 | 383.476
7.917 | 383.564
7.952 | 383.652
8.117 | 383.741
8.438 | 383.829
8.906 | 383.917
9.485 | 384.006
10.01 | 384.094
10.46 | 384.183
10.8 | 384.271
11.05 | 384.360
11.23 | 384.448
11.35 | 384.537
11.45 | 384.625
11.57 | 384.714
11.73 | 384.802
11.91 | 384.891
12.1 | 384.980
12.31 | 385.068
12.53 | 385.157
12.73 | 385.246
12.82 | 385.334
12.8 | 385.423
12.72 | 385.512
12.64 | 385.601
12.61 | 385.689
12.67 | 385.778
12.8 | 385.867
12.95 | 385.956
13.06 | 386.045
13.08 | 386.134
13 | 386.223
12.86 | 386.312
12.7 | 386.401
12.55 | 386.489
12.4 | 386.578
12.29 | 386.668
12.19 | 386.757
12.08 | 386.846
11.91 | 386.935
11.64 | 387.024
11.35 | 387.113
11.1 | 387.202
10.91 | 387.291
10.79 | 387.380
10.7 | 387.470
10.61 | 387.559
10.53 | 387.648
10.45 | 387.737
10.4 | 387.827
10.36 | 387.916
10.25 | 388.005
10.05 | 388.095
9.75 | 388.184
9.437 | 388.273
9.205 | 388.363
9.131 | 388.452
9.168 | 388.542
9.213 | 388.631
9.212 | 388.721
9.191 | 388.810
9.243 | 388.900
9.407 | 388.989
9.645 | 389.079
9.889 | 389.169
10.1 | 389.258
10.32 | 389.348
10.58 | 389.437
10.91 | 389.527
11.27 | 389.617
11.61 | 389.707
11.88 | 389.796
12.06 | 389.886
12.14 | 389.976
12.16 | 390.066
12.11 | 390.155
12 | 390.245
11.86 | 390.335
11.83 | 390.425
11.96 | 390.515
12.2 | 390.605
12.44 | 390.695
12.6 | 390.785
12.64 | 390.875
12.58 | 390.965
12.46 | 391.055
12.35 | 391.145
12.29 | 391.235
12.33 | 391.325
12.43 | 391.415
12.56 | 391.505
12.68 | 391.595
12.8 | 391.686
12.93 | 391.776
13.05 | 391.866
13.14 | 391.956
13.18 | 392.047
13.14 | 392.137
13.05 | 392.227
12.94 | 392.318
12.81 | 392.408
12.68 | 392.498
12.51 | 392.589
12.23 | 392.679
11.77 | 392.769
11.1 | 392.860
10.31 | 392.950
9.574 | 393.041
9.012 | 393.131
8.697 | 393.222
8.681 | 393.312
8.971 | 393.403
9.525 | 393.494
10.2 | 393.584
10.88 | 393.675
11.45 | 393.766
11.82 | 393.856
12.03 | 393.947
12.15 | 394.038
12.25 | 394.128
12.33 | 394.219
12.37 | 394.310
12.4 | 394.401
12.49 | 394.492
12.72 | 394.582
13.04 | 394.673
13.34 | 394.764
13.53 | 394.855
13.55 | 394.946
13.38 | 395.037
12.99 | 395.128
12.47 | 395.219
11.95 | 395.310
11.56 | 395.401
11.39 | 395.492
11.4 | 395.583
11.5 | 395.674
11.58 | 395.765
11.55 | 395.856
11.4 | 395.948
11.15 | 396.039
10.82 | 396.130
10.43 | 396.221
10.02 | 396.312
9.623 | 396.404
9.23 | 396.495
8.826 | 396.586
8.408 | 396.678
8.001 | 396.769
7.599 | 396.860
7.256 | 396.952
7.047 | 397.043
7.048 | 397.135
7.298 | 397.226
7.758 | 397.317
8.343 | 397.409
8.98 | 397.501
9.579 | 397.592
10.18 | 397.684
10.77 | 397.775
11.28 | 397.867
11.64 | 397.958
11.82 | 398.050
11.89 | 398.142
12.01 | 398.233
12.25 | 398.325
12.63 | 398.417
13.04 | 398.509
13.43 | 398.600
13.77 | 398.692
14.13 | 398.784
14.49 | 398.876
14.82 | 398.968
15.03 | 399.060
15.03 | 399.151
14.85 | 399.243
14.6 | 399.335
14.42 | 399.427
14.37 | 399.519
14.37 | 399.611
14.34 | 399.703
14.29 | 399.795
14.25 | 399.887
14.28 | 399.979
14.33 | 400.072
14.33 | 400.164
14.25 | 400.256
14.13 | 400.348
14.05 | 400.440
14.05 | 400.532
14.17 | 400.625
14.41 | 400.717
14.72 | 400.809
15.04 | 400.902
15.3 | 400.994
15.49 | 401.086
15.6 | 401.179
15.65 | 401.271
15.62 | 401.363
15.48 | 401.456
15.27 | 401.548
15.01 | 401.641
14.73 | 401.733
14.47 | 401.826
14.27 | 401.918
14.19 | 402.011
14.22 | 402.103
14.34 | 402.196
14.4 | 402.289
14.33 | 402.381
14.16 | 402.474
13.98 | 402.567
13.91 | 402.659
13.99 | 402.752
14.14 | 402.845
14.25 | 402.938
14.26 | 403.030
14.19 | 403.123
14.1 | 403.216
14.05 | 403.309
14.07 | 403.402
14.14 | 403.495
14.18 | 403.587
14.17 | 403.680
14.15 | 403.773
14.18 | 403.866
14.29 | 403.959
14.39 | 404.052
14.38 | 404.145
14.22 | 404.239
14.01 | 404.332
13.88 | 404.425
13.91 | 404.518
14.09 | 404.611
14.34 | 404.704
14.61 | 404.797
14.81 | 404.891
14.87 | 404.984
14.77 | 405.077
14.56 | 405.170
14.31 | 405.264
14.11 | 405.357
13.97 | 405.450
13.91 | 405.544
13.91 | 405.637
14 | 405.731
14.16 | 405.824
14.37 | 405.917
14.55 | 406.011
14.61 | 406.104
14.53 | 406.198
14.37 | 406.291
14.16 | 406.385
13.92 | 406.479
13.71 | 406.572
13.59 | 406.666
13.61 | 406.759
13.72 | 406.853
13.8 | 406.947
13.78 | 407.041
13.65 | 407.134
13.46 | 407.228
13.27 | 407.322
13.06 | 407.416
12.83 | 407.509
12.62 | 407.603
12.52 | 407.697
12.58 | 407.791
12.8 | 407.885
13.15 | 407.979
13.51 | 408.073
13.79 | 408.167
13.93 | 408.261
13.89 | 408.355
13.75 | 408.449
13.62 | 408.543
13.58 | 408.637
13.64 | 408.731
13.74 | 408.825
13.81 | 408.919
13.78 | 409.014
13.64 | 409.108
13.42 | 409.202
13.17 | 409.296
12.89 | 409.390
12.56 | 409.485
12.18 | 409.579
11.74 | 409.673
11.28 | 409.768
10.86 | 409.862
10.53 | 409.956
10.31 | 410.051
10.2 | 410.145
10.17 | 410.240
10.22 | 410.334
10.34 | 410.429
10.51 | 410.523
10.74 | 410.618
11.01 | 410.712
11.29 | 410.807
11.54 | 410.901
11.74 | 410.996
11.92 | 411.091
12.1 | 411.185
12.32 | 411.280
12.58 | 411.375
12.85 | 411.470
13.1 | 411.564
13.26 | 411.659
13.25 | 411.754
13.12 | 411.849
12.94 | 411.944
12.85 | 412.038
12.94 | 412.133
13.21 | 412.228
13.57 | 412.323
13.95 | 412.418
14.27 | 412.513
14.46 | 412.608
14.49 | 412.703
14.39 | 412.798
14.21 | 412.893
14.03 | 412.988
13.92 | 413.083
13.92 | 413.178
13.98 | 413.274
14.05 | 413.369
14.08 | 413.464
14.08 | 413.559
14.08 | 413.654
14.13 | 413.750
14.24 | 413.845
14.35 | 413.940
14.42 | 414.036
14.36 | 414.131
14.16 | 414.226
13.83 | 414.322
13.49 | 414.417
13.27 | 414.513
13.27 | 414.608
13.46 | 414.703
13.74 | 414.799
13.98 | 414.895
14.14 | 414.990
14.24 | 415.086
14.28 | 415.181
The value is 1.3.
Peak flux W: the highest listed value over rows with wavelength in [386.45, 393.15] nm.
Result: 13.18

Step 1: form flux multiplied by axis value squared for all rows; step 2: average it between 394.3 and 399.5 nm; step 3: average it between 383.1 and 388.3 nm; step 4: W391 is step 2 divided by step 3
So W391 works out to 1.1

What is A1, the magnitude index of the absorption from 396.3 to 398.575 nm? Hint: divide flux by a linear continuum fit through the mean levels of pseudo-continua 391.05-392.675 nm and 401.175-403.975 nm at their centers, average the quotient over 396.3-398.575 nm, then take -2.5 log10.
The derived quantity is 0.37 mag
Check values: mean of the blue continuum 12.7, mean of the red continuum 14.4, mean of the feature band 9.73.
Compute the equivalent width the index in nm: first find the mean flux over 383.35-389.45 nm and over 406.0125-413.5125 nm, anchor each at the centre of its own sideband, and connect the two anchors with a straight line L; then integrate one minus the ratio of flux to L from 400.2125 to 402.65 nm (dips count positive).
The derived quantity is -0.482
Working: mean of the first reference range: 10.9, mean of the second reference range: 13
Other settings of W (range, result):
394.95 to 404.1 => 15.65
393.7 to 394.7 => 13.04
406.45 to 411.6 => 13.93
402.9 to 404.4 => 14.39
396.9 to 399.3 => 15.03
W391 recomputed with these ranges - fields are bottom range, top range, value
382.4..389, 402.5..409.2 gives 1.44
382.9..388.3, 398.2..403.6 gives 1.41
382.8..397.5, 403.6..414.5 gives 1.33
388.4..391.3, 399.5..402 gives 1.39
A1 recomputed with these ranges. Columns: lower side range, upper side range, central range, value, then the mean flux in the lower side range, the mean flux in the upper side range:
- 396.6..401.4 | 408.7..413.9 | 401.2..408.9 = -0.11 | 12.6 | 12.8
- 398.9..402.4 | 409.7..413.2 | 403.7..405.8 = -0.04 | 14.6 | 12.4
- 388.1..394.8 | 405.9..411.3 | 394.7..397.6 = 0.15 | 11.4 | 12.8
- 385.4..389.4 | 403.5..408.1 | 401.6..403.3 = -0.07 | 11.1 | 13.9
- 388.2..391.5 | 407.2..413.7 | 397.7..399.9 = -0.13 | 11.1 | 12.8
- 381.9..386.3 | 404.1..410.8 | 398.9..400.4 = -0.17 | 10.7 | 13.2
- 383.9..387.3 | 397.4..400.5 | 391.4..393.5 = 0.08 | 12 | 13.2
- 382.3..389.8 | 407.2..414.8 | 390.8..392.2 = -0.14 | 10.7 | 13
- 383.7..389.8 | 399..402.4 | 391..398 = 0.17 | 11.1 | 14.6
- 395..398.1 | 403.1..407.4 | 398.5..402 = -0.23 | 10.1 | 14.1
